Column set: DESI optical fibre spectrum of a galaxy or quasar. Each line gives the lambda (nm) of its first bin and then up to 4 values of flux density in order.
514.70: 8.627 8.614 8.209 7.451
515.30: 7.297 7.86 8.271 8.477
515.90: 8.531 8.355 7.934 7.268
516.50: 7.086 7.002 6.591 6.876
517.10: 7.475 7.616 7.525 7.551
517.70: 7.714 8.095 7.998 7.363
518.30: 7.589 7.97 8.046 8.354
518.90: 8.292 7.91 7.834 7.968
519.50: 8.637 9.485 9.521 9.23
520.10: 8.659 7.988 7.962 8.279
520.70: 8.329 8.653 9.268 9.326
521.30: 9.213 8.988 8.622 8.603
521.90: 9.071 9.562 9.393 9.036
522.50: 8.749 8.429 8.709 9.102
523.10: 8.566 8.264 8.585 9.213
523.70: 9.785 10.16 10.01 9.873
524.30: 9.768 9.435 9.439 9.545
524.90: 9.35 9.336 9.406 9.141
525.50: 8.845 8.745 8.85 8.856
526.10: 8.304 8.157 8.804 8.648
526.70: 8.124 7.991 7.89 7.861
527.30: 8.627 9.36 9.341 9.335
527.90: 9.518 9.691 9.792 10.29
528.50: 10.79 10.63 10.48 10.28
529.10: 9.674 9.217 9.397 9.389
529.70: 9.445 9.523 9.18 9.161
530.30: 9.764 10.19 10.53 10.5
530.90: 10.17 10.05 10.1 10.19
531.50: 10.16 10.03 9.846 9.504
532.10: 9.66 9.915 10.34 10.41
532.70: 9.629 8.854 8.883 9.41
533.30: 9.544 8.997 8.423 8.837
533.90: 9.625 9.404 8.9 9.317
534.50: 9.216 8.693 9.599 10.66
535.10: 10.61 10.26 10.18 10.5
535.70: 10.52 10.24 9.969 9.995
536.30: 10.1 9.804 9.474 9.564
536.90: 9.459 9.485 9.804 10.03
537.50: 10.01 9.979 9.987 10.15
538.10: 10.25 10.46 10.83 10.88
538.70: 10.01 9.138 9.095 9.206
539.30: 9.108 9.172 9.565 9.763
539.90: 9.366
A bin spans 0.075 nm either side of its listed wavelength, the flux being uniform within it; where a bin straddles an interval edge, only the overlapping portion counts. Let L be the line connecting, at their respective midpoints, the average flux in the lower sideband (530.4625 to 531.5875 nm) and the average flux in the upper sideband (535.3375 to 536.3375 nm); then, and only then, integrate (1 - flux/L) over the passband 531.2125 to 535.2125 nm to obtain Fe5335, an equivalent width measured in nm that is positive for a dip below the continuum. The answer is 0.25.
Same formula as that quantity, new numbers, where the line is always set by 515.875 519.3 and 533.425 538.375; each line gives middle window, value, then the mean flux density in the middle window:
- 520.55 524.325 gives -0.38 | 9.07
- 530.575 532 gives -0.13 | 10.1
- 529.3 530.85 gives -0.10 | 9.71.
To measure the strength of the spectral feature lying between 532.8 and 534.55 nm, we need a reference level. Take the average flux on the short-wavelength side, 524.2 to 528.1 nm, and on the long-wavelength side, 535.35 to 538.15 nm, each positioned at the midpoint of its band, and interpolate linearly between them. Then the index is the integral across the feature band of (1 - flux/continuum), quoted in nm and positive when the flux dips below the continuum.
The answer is 0.100 nm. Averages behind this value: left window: 8.94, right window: 9.97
